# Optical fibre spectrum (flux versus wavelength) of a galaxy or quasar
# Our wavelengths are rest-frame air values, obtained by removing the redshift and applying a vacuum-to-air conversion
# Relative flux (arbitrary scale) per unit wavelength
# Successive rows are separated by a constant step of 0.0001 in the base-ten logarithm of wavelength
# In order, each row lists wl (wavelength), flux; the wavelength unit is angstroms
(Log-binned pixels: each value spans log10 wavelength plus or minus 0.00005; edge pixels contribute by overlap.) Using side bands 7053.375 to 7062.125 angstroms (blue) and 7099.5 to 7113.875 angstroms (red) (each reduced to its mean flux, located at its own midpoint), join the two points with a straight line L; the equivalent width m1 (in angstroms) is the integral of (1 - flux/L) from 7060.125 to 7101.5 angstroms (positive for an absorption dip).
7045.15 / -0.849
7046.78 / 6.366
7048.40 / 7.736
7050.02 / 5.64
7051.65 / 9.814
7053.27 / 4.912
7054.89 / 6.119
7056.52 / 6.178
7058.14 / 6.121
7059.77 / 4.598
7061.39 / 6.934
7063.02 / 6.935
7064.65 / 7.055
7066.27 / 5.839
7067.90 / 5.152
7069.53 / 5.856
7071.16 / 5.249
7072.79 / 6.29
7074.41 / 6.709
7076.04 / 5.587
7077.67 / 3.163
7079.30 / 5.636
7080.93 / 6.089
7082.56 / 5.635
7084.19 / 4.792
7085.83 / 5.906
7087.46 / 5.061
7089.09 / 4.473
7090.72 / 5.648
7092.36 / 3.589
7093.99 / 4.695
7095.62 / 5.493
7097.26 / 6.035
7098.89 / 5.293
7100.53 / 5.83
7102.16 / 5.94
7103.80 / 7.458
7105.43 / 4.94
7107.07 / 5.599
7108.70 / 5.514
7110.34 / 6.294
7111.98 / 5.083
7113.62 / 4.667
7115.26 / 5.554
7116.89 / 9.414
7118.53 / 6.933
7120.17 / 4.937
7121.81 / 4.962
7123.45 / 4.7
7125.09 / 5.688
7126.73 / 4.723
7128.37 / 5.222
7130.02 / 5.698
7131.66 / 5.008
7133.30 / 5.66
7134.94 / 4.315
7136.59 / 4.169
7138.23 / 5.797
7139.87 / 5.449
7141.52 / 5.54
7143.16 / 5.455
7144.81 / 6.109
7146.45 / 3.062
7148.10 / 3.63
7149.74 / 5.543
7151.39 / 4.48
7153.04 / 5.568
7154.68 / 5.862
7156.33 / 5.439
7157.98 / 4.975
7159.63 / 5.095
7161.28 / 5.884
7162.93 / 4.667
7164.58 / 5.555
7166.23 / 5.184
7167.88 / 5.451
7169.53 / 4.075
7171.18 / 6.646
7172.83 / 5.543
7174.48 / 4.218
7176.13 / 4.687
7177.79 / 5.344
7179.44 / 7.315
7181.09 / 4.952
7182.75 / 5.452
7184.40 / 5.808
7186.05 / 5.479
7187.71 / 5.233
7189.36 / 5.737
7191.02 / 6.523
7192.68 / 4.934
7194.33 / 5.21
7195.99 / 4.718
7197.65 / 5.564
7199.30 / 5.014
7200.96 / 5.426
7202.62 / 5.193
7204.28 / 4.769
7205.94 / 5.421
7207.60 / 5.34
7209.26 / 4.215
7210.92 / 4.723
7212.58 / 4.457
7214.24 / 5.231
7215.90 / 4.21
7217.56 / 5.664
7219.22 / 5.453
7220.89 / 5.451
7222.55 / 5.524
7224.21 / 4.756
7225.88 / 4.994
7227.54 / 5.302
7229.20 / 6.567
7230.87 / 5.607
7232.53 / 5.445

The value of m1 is 1.96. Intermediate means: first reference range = 5.9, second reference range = 5.74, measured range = 5.55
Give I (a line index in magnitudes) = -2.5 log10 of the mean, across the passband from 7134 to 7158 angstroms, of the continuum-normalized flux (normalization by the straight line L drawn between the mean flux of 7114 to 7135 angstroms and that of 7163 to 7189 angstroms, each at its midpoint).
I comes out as 0.10 mag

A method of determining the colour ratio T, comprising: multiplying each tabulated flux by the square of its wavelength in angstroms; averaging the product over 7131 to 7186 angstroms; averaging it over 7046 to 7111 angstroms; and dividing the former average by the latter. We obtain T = 0.92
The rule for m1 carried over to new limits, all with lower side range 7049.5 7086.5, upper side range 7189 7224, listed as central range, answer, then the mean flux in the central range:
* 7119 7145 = 1.7 angstroms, 5.21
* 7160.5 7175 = 0.3 angstroms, 5.27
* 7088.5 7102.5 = 1.4 angstroms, 5.21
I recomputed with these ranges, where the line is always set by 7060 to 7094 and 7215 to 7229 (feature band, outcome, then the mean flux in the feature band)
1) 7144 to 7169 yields 0.06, 5.09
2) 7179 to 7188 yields -0.07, 5.67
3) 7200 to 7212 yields 0.06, 5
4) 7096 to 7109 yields -0.07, 5.83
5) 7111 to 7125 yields -0.06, 5.78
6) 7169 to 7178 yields 0.05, 5.1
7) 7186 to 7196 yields -0.03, 5.45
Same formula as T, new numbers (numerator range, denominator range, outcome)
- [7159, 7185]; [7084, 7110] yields 1.01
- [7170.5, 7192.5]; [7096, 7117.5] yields 0.96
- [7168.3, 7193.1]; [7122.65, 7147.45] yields 1.09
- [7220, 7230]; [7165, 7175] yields 1.05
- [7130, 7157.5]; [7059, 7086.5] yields 0.91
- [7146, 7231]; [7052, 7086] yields 0.93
